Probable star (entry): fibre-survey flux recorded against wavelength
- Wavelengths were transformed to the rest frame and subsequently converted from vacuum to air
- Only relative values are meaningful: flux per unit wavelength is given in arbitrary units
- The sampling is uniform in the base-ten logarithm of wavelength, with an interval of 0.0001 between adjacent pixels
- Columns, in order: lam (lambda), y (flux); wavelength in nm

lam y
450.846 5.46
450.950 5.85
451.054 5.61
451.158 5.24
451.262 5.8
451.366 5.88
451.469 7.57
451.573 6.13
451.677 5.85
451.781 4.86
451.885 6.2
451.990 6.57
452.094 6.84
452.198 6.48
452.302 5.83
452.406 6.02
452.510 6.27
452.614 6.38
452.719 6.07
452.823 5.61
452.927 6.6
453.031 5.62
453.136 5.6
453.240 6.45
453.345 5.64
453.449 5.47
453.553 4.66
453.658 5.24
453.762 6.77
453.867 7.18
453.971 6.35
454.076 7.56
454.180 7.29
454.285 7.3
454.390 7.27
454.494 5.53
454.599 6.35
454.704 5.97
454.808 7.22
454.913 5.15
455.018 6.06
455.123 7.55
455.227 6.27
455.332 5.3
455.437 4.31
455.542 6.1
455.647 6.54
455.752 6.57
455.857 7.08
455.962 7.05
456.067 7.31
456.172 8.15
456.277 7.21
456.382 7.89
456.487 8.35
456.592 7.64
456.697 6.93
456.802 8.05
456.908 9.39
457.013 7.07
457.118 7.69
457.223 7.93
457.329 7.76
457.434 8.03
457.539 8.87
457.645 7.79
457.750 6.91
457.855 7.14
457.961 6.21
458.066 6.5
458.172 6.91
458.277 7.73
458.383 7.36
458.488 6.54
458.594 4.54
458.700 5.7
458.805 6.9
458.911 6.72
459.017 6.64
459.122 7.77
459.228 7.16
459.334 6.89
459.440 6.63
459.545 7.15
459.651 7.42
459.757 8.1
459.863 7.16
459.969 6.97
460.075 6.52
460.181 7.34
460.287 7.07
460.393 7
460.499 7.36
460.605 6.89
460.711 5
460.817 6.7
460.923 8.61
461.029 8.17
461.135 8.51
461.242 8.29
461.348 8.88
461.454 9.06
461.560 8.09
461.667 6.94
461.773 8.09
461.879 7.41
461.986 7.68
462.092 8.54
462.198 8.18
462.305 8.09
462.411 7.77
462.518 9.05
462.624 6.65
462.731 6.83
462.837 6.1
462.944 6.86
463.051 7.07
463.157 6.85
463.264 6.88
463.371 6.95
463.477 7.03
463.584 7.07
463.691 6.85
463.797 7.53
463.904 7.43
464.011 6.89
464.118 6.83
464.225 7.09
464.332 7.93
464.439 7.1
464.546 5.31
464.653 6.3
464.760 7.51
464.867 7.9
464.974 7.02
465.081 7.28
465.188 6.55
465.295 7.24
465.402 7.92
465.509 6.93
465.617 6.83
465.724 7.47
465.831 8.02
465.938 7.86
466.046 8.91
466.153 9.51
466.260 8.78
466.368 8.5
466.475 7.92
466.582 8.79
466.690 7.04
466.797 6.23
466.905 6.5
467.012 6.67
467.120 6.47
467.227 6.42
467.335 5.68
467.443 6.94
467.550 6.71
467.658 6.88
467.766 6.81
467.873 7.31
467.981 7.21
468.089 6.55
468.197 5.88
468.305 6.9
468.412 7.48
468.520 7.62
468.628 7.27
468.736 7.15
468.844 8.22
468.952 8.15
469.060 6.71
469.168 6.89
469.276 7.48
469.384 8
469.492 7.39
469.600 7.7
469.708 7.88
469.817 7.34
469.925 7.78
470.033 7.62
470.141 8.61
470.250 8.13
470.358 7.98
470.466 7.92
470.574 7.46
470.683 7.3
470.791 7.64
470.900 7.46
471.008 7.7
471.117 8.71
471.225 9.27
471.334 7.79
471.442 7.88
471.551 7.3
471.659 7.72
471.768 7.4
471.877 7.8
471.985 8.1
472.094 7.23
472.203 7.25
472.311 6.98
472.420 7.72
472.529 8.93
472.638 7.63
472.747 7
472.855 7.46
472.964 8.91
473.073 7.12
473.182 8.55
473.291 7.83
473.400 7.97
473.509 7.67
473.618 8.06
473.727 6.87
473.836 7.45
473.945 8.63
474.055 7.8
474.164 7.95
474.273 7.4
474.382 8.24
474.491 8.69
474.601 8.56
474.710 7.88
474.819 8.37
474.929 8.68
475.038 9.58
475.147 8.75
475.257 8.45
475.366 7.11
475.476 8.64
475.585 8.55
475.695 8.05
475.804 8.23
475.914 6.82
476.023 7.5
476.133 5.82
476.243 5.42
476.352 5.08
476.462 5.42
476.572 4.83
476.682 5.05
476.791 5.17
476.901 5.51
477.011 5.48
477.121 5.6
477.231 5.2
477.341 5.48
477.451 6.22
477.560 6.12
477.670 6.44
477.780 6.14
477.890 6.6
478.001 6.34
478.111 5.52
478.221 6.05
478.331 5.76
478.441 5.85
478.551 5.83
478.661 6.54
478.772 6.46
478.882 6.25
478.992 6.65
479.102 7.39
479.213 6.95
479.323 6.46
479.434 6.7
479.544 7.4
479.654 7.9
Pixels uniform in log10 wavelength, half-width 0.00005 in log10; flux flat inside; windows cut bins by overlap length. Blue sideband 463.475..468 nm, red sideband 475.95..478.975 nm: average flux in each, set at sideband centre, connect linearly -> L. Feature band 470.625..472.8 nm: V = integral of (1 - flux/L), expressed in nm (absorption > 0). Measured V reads -0.40 nm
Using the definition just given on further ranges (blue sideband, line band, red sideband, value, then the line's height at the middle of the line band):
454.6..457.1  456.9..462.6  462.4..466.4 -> -0.24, 7.1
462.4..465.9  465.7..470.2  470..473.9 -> 0.02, 7.45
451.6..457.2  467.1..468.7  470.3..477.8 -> 0.07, 7.12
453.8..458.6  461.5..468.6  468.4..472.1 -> 0.18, 7.46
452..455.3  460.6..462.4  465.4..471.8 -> -0.24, 6.92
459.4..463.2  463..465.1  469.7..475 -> 0.15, 7.58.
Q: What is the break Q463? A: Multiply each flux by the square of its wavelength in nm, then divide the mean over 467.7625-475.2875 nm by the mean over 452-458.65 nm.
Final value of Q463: 1.24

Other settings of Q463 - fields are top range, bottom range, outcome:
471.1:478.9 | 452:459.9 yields 1.15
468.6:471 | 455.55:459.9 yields 1.11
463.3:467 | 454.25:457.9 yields 1.08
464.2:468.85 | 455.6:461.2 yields 1.03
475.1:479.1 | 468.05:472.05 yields 0.86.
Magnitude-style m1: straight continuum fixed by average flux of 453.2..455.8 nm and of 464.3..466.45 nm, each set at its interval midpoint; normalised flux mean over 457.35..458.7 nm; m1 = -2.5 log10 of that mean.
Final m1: -0.06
